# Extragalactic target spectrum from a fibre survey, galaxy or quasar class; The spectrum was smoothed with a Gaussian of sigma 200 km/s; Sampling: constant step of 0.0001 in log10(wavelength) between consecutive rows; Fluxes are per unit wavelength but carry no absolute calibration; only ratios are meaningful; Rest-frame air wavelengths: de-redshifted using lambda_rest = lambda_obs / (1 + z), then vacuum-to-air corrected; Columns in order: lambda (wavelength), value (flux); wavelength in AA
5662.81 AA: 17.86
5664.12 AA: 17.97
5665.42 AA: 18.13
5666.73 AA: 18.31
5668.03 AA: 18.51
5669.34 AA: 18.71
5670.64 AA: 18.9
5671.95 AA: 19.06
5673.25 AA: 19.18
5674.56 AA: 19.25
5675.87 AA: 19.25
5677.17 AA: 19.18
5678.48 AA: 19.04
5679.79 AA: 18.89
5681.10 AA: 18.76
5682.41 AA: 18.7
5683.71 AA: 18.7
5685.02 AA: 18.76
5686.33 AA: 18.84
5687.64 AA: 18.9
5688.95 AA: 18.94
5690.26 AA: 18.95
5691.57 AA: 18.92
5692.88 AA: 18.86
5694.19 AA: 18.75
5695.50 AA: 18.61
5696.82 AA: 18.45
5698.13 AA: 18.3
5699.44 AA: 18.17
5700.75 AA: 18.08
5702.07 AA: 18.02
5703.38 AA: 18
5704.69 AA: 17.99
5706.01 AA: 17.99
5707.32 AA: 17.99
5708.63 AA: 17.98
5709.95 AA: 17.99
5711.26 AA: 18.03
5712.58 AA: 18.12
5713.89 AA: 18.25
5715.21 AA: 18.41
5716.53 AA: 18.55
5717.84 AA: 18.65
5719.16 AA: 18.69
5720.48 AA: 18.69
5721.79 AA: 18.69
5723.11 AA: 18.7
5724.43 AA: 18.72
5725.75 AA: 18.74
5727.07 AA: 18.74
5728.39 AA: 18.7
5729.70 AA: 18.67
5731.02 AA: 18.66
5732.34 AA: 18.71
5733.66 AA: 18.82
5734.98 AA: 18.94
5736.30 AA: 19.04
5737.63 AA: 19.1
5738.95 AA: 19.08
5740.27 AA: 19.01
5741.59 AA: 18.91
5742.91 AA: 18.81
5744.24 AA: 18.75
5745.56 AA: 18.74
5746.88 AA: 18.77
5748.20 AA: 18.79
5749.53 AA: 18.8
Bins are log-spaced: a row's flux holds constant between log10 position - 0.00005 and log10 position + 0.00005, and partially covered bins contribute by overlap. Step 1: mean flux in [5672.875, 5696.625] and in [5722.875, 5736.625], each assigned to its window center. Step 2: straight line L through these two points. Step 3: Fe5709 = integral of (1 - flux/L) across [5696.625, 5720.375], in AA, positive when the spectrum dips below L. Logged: 0.78 AA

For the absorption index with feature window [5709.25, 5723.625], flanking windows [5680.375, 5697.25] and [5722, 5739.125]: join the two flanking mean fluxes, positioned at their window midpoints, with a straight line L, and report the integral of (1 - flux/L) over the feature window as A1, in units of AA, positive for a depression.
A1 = 0.3 AA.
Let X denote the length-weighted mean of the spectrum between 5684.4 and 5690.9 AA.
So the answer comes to 18.9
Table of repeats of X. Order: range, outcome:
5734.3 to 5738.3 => 19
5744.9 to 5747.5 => 18.8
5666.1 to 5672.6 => 18.7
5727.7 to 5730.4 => 18.7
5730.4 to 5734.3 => 18.7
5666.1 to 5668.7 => 18.4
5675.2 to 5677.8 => 19.2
